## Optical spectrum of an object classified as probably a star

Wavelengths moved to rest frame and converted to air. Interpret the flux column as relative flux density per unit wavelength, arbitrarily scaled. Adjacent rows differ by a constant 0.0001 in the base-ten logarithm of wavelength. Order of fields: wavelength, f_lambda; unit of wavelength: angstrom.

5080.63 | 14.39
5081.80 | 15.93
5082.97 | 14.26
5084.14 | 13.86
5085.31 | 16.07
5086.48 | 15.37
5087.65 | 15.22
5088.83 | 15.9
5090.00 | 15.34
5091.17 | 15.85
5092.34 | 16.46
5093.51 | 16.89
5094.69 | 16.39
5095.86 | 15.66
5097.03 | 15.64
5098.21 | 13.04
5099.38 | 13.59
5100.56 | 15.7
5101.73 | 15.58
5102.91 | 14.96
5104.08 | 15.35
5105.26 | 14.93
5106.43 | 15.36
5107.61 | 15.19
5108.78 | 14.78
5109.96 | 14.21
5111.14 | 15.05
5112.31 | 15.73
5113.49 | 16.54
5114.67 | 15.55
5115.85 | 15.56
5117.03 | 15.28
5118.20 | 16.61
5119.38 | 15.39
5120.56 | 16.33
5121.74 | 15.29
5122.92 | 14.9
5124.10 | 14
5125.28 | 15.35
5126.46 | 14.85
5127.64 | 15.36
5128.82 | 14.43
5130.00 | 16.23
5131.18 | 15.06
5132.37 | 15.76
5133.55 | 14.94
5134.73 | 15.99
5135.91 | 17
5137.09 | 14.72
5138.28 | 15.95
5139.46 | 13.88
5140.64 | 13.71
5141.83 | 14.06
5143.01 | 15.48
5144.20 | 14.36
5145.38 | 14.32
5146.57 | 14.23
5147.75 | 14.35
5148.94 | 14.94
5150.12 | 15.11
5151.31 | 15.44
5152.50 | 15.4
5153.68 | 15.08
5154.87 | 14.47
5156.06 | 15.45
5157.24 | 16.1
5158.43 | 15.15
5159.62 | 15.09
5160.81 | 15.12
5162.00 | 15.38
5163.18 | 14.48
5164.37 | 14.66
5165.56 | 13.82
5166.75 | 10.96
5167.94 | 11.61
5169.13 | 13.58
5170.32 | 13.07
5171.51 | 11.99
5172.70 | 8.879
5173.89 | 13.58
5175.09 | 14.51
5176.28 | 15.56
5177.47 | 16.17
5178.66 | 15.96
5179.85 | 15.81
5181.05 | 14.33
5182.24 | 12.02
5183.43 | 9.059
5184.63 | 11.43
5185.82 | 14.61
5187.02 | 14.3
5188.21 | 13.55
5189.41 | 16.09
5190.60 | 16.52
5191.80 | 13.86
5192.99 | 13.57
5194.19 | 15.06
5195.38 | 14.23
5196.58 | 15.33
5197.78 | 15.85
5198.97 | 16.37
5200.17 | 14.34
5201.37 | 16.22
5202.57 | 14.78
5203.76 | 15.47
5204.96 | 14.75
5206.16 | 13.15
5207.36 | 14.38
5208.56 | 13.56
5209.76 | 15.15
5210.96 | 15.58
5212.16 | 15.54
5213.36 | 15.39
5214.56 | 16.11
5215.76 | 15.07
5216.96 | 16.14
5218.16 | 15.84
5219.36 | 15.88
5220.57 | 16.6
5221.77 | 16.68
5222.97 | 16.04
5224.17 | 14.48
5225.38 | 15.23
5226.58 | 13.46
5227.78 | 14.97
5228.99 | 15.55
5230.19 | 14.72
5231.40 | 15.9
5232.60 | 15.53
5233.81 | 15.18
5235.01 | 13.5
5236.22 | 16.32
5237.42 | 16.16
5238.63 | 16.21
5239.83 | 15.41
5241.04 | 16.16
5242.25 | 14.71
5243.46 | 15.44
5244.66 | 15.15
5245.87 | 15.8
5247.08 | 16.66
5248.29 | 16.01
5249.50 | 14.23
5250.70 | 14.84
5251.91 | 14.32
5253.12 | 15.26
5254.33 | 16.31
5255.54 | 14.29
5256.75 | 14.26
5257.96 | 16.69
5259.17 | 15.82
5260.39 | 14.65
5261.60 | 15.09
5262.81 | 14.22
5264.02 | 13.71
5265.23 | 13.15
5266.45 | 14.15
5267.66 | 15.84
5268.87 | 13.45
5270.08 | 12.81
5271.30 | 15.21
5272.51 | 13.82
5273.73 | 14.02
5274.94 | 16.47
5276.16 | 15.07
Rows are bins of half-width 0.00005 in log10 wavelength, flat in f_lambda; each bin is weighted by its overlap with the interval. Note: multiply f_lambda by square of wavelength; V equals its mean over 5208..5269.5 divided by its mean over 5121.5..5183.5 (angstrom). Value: 1.08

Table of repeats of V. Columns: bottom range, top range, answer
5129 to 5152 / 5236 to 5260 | 1.07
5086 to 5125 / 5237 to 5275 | 1.03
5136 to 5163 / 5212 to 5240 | 1.07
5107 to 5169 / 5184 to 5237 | 1.03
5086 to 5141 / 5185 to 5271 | 1.03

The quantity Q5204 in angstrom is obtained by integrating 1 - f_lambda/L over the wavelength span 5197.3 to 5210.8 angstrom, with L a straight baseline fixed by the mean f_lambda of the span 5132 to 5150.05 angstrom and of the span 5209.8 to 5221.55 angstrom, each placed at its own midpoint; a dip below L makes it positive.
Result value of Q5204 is 0.6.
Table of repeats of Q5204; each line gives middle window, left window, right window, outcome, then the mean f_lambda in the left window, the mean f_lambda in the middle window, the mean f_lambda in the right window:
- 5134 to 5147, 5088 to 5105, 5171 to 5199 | -0.1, 15.4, 14.9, 14.1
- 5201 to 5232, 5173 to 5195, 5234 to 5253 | -0.9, 14.1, 15.2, 15.4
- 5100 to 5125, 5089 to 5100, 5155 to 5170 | -0.4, 15.4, 15.3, 14.3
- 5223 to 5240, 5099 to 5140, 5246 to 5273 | -0.4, 15.3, 15.2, 14.8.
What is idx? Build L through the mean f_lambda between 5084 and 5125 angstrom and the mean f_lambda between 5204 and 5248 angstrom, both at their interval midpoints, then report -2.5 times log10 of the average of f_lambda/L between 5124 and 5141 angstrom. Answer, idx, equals 0.012 mag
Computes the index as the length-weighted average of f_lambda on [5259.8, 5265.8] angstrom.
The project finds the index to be 14.2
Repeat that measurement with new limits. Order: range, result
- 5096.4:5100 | 14.1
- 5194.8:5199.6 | 15.4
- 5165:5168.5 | 12.1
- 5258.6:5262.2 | 15.1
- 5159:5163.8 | 15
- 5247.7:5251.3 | 15.1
